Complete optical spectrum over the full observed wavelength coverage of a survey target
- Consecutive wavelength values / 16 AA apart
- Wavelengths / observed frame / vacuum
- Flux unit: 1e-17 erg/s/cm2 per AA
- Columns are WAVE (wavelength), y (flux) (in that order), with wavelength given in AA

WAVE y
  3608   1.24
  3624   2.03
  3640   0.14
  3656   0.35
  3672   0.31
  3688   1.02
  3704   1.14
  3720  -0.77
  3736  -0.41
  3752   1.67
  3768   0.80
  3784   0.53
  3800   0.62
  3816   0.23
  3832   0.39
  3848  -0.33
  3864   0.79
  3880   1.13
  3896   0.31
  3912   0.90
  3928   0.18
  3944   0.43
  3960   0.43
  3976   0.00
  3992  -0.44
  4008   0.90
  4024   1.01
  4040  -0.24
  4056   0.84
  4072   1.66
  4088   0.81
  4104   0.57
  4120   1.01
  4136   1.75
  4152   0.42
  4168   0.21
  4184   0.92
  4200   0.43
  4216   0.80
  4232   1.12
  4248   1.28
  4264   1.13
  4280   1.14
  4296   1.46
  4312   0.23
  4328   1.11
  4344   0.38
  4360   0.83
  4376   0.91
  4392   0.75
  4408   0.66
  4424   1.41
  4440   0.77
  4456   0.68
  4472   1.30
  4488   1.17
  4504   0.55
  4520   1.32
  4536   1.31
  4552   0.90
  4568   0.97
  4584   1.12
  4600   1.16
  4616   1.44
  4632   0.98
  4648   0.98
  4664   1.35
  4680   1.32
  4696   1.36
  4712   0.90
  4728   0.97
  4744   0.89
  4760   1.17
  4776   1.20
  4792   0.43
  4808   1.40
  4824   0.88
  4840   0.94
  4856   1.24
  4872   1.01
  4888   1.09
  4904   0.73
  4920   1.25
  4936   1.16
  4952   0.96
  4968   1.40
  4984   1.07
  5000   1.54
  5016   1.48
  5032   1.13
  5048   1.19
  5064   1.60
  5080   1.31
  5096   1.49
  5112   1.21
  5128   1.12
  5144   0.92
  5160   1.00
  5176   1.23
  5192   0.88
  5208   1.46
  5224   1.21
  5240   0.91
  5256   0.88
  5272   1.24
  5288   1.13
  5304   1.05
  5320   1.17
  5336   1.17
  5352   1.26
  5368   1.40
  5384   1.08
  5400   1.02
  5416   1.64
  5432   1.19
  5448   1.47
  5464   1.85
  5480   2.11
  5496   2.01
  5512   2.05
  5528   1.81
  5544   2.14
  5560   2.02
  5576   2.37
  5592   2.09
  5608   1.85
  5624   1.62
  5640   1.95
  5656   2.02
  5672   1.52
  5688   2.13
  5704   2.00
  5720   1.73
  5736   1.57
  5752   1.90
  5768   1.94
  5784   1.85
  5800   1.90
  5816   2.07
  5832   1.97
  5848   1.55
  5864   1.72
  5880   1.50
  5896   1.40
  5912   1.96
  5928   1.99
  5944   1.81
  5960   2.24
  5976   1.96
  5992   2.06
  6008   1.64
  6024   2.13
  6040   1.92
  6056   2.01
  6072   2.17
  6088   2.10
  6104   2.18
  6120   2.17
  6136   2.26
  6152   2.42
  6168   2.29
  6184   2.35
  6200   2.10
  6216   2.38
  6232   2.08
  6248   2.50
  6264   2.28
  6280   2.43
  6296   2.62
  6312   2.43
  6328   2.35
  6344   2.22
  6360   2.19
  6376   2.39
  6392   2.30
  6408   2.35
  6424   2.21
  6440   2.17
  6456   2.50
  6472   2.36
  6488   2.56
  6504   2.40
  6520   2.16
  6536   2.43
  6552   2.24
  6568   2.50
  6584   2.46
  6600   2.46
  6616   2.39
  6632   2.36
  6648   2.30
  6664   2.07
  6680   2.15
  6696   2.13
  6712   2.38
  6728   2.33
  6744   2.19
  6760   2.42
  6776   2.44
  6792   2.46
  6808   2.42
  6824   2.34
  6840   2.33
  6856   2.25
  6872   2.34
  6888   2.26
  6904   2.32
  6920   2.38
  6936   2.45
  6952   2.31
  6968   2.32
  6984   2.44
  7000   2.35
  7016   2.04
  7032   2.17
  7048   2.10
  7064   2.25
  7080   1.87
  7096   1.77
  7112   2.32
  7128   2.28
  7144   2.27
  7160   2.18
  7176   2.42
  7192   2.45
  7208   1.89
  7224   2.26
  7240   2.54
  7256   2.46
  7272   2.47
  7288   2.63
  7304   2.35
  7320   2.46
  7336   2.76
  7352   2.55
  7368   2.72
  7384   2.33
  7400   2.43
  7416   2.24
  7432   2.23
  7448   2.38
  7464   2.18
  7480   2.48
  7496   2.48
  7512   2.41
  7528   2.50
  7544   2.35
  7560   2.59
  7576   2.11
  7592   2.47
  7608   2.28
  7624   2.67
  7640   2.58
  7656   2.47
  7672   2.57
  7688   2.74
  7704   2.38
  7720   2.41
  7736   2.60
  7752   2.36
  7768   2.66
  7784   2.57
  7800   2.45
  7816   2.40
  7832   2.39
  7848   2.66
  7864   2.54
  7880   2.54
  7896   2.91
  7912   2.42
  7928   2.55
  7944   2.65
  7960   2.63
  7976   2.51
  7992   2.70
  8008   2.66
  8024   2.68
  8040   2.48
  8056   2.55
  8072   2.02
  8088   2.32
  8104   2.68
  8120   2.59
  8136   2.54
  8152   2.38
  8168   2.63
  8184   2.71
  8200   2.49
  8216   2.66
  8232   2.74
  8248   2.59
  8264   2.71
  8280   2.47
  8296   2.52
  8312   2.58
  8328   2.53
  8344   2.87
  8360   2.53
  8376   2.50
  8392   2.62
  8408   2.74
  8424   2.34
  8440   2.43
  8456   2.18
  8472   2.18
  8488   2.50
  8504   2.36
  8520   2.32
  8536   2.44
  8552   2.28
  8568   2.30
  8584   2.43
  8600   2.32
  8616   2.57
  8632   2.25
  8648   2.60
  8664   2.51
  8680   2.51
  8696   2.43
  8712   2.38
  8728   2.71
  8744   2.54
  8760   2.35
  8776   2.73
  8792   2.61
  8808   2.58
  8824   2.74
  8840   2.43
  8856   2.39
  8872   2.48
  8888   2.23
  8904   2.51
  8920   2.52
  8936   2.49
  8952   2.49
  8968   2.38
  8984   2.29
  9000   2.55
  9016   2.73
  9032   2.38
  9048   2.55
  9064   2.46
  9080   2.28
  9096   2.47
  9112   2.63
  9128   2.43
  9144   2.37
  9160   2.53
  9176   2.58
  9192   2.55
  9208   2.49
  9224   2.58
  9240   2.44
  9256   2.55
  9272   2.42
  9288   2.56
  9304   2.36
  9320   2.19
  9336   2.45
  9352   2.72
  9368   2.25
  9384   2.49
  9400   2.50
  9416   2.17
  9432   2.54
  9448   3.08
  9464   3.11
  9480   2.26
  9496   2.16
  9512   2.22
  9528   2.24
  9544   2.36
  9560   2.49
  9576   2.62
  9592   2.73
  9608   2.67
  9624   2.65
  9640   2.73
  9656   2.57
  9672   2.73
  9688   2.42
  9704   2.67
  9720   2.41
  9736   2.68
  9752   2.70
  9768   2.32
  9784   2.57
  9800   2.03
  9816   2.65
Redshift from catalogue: 0.370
